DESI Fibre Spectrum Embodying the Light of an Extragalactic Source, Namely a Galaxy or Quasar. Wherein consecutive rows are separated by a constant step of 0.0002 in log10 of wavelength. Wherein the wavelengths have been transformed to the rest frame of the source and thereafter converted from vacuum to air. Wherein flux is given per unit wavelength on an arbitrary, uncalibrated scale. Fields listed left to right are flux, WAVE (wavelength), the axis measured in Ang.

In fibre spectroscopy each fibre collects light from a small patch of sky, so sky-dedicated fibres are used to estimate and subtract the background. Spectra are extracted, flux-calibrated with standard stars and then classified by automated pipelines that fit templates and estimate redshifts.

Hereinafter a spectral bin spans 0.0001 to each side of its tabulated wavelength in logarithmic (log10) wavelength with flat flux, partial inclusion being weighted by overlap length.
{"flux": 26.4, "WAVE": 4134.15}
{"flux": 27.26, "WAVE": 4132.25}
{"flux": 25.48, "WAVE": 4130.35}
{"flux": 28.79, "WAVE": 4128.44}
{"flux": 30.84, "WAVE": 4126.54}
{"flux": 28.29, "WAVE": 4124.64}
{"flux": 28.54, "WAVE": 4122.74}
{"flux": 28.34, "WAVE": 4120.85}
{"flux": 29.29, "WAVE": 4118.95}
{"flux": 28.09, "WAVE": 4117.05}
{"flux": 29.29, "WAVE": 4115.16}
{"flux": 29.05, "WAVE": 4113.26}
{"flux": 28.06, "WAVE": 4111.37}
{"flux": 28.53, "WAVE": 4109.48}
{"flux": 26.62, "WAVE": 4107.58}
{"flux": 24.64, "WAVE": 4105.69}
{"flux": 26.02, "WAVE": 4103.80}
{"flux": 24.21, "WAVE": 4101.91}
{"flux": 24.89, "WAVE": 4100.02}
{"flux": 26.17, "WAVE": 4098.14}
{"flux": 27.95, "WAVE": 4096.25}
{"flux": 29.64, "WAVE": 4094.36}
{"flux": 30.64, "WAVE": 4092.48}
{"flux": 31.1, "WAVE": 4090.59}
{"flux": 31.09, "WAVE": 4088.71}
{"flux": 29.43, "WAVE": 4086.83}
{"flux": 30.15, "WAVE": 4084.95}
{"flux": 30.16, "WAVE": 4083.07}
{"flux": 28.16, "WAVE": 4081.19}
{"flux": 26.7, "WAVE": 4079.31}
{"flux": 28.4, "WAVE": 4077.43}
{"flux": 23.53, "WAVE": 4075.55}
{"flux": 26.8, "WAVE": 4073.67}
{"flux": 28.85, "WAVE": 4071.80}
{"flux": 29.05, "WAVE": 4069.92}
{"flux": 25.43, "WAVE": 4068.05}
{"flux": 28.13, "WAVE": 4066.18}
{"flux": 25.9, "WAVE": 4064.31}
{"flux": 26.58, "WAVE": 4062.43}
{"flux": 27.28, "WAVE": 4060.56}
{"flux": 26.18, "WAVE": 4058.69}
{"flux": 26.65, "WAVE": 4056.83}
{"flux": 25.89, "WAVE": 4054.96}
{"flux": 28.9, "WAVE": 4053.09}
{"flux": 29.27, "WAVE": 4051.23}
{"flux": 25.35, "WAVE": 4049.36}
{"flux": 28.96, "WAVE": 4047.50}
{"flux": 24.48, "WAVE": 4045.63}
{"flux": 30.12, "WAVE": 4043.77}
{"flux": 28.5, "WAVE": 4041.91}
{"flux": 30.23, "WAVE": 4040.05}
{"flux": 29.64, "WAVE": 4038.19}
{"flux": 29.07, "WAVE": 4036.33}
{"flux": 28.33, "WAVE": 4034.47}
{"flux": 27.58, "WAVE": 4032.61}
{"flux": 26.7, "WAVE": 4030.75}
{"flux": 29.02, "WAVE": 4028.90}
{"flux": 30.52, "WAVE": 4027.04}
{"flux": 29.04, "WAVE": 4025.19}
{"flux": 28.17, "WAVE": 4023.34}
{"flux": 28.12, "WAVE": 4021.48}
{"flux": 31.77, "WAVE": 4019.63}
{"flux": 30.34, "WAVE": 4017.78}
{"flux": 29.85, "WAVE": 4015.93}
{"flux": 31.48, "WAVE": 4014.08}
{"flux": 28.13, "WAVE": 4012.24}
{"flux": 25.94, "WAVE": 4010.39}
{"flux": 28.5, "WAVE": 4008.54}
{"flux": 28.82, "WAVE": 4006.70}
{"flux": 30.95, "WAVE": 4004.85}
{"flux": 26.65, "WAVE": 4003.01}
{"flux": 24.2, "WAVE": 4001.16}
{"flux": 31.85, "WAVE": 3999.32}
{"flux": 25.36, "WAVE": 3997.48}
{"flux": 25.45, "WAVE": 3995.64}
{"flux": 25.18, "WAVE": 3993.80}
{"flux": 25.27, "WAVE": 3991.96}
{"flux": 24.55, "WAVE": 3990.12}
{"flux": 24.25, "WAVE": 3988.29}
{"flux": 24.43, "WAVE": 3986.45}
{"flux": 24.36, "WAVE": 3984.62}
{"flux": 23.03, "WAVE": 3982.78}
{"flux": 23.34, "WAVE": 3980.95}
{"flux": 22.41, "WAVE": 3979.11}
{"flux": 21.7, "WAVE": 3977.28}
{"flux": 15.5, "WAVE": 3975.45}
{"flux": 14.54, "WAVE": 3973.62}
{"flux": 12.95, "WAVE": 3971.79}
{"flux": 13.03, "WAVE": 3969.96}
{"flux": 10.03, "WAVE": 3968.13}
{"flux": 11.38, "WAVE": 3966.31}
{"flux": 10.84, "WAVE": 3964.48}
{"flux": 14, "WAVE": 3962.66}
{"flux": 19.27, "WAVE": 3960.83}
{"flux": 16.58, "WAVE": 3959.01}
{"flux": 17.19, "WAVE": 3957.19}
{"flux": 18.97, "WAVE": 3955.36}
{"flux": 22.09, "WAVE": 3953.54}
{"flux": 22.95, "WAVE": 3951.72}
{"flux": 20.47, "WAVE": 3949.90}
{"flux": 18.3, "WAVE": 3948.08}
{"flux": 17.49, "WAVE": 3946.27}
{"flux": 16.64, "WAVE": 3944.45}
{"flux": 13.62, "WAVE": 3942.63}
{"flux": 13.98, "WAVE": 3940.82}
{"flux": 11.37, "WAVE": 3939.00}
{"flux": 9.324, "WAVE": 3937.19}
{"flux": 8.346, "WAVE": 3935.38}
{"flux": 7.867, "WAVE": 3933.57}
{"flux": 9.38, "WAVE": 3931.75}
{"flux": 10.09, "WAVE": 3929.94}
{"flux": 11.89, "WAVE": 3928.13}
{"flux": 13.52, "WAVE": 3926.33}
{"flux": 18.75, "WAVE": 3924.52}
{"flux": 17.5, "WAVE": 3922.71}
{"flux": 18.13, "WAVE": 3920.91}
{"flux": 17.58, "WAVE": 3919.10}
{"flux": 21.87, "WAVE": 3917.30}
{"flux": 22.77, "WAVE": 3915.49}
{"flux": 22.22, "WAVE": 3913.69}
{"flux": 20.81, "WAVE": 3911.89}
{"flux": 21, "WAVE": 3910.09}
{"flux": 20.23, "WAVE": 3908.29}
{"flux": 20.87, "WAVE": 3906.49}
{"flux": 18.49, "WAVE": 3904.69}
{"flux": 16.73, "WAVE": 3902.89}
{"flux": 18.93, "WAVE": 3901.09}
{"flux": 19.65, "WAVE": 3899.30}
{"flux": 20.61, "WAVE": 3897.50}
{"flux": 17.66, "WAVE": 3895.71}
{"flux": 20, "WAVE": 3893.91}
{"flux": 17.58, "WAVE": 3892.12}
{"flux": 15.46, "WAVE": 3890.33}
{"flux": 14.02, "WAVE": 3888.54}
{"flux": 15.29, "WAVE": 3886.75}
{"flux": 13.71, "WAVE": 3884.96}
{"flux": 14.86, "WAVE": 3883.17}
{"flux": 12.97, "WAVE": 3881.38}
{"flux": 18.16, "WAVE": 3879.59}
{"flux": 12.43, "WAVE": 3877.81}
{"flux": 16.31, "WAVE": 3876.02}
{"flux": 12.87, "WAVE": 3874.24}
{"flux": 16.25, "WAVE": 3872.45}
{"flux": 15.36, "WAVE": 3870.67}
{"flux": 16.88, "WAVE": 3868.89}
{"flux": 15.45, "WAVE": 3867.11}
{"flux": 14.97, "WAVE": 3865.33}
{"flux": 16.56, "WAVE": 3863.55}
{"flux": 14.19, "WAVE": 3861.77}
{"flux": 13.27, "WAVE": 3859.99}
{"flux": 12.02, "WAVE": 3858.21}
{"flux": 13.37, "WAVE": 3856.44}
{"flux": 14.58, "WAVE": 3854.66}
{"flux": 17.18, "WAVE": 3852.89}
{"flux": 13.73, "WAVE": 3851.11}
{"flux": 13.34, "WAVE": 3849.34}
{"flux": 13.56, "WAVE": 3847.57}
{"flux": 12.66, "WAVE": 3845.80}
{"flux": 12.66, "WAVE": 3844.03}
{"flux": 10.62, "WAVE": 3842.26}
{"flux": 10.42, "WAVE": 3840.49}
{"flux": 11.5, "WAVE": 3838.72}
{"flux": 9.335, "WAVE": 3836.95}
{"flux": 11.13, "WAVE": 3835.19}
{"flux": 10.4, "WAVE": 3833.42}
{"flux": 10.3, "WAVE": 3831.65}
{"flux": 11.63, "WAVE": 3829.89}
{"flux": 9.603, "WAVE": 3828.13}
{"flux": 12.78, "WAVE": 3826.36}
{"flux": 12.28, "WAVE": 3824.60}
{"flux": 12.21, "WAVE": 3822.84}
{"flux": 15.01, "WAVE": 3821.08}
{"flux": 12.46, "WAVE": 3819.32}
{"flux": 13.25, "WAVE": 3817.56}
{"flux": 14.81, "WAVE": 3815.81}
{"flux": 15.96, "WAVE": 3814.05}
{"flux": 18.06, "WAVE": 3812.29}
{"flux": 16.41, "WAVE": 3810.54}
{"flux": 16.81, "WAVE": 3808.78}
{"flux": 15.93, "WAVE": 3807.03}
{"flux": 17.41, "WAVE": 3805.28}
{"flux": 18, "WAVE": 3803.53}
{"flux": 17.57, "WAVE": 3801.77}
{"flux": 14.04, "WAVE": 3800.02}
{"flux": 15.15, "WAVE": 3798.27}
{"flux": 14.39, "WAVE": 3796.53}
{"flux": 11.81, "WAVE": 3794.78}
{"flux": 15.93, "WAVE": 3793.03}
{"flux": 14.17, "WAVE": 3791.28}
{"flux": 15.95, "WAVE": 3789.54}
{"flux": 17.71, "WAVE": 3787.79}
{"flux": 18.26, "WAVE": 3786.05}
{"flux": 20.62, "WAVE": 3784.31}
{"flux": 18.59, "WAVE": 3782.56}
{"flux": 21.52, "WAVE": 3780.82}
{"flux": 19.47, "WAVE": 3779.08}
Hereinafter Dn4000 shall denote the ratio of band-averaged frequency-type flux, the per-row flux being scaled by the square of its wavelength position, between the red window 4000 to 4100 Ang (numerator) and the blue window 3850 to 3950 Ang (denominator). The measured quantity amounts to 1.9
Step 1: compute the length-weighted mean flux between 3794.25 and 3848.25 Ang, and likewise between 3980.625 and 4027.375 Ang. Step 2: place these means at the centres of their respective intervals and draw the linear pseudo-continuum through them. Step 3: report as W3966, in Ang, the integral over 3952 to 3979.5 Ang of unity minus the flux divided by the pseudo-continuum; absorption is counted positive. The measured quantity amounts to 9.4 Ang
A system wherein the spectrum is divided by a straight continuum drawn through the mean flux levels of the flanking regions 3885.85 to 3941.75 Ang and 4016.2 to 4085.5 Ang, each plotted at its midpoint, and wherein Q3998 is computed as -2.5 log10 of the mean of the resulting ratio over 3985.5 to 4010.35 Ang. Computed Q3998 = -0.13 mag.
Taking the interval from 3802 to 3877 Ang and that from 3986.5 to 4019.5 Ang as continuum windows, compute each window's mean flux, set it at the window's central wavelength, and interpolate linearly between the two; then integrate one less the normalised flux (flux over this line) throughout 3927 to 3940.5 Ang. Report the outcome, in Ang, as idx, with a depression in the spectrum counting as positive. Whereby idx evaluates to 7.3 Ang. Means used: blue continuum 13.9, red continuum 27.5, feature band 10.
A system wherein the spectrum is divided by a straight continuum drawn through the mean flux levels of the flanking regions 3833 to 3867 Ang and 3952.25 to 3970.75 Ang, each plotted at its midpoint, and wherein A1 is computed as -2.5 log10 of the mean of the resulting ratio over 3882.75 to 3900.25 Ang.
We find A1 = -0.21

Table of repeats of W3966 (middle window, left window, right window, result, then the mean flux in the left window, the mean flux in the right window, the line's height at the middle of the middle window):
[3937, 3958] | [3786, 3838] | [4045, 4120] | 3.9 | 14.2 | 27.7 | 20.9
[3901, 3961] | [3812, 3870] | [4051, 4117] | 5.1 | 13.2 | 27.7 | 18.6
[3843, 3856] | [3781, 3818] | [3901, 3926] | 2.8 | 16.4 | 19.6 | 17.8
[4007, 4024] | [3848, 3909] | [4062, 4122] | -4.0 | 16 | 27.9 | 23.6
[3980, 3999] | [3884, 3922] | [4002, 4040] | 1.1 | 18.7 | 28.9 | 26.2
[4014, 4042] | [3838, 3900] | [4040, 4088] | -4.4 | 14.9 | 27.6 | 25.3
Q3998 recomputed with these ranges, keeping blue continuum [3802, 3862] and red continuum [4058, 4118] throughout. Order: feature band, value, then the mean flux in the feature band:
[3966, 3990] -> 0.15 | 18.9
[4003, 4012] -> -0.21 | 28.3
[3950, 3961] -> 0.04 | 19.6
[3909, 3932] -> 0.04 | 17.6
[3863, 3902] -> 0.01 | 16.2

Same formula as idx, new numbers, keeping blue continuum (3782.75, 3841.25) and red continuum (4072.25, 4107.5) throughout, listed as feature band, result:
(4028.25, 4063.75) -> -3.0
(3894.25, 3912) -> -0.7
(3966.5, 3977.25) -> 4.0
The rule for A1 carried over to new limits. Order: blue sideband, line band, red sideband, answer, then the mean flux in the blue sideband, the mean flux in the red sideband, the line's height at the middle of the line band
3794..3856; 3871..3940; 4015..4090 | 0.154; 13.6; 28.2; 18.8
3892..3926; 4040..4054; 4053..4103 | -0.078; 19.5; 27.7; 26.2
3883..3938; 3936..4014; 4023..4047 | 0.134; 16.6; 28.6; 22.8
